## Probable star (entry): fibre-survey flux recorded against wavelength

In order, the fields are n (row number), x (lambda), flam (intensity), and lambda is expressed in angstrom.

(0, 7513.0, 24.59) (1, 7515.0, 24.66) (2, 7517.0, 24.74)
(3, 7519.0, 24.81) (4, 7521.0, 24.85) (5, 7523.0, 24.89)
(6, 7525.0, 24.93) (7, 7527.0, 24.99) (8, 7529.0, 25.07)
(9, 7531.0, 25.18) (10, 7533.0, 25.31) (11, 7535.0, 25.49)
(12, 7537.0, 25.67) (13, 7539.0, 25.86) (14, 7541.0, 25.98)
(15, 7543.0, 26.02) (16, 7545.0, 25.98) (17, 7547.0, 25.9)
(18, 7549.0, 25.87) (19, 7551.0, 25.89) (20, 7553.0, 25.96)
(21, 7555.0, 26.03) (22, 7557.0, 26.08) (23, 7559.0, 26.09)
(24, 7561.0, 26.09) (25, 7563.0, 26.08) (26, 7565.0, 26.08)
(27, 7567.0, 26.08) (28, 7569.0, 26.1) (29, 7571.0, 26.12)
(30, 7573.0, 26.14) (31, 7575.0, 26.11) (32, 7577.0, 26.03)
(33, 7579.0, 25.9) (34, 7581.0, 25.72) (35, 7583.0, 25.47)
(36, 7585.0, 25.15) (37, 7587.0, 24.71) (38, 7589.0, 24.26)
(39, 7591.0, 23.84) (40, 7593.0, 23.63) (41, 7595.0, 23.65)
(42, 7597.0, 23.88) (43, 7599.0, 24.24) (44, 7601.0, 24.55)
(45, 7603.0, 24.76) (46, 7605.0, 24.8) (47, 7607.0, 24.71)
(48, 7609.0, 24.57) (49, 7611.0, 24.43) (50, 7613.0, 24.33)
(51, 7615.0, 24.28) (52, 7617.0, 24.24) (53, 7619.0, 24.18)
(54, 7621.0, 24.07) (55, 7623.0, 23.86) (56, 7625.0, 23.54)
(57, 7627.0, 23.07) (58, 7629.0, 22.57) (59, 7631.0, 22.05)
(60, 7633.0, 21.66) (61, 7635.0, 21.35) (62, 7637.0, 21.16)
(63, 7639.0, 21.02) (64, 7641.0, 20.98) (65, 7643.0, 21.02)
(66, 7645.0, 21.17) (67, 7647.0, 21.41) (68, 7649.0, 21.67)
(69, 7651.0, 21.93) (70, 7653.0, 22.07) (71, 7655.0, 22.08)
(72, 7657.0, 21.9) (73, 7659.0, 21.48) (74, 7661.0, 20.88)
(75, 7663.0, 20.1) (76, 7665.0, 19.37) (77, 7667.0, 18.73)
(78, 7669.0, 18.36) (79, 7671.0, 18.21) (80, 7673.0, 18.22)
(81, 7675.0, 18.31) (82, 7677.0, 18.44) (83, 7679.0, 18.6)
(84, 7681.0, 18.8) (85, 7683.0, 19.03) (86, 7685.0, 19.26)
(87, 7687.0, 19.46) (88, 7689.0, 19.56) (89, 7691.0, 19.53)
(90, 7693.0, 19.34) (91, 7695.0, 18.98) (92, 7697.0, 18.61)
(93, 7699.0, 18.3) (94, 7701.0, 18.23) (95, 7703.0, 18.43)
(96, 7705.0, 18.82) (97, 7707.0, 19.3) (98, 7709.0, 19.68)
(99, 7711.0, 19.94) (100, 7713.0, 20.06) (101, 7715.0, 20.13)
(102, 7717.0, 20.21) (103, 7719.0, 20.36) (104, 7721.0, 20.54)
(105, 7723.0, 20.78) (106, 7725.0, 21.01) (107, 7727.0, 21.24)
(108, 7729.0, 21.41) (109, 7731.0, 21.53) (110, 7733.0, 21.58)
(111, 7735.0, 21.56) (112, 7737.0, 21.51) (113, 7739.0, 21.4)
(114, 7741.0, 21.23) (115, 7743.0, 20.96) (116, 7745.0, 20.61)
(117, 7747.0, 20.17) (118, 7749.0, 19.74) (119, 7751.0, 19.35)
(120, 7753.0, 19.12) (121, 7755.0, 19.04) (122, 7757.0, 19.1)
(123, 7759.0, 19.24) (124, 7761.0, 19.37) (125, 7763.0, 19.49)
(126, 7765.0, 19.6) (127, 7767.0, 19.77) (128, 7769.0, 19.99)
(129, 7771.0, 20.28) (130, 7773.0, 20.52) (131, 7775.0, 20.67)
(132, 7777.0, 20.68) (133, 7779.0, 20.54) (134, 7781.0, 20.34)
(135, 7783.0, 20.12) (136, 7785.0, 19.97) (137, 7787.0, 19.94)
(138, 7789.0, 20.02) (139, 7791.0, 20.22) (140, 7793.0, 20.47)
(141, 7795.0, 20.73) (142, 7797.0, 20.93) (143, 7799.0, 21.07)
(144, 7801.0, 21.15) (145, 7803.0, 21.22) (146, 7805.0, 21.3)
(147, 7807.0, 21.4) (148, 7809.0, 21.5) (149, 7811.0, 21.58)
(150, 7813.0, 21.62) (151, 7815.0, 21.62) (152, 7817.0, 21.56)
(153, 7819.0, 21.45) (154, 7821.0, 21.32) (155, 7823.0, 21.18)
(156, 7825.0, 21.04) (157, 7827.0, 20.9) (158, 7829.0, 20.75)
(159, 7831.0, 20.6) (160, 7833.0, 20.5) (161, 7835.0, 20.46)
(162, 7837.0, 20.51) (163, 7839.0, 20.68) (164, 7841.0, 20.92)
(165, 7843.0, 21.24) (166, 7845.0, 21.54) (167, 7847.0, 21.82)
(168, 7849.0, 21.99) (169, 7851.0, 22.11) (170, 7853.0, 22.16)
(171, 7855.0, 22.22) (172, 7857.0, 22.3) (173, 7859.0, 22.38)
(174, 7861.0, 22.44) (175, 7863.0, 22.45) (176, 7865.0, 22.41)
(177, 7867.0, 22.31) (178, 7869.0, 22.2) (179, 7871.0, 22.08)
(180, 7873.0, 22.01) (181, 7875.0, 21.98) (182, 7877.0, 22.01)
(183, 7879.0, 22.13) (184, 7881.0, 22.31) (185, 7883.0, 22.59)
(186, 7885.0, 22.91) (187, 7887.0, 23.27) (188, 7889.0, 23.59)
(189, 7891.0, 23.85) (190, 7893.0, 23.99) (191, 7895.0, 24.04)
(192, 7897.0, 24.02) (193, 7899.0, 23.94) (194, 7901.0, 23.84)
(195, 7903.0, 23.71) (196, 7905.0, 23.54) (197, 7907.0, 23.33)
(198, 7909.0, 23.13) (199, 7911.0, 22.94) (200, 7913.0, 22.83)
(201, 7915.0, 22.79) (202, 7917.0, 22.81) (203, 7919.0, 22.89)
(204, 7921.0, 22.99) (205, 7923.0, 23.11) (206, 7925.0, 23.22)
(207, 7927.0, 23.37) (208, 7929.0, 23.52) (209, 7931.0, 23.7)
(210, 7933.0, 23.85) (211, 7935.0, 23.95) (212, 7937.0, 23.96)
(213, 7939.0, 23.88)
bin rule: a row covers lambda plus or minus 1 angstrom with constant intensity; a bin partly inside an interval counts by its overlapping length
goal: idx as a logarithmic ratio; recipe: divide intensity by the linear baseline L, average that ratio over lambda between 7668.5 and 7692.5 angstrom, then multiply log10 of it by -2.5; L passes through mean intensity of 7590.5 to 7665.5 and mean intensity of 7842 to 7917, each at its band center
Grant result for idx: 0.21 mag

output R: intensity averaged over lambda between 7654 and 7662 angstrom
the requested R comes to 21.6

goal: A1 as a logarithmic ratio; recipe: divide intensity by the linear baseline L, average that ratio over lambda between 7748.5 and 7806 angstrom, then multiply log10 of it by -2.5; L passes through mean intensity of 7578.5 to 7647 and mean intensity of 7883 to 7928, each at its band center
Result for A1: 0.16 mag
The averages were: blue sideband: 23.6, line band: 20.1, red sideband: 23.4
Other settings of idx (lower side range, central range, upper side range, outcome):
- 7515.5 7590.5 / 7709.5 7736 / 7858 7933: 0.17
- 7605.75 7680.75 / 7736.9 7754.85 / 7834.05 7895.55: 0.08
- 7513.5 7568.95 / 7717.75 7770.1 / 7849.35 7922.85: 0.18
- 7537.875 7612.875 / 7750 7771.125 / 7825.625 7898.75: 0.19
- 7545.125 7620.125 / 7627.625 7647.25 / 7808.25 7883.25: 0.14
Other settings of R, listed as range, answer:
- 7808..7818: 21.6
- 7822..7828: 21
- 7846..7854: 22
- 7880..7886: 22.6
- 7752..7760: 19.1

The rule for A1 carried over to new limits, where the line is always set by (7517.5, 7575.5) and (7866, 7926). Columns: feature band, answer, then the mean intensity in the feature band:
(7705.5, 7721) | 0.22 mag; 20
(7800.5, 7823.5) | 0.11 mag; 21.4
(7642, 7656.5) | 0.15 mag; 21.6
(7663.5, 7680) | 0.31 mag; 18.6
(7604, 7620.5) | 0.03 mag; 24.4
